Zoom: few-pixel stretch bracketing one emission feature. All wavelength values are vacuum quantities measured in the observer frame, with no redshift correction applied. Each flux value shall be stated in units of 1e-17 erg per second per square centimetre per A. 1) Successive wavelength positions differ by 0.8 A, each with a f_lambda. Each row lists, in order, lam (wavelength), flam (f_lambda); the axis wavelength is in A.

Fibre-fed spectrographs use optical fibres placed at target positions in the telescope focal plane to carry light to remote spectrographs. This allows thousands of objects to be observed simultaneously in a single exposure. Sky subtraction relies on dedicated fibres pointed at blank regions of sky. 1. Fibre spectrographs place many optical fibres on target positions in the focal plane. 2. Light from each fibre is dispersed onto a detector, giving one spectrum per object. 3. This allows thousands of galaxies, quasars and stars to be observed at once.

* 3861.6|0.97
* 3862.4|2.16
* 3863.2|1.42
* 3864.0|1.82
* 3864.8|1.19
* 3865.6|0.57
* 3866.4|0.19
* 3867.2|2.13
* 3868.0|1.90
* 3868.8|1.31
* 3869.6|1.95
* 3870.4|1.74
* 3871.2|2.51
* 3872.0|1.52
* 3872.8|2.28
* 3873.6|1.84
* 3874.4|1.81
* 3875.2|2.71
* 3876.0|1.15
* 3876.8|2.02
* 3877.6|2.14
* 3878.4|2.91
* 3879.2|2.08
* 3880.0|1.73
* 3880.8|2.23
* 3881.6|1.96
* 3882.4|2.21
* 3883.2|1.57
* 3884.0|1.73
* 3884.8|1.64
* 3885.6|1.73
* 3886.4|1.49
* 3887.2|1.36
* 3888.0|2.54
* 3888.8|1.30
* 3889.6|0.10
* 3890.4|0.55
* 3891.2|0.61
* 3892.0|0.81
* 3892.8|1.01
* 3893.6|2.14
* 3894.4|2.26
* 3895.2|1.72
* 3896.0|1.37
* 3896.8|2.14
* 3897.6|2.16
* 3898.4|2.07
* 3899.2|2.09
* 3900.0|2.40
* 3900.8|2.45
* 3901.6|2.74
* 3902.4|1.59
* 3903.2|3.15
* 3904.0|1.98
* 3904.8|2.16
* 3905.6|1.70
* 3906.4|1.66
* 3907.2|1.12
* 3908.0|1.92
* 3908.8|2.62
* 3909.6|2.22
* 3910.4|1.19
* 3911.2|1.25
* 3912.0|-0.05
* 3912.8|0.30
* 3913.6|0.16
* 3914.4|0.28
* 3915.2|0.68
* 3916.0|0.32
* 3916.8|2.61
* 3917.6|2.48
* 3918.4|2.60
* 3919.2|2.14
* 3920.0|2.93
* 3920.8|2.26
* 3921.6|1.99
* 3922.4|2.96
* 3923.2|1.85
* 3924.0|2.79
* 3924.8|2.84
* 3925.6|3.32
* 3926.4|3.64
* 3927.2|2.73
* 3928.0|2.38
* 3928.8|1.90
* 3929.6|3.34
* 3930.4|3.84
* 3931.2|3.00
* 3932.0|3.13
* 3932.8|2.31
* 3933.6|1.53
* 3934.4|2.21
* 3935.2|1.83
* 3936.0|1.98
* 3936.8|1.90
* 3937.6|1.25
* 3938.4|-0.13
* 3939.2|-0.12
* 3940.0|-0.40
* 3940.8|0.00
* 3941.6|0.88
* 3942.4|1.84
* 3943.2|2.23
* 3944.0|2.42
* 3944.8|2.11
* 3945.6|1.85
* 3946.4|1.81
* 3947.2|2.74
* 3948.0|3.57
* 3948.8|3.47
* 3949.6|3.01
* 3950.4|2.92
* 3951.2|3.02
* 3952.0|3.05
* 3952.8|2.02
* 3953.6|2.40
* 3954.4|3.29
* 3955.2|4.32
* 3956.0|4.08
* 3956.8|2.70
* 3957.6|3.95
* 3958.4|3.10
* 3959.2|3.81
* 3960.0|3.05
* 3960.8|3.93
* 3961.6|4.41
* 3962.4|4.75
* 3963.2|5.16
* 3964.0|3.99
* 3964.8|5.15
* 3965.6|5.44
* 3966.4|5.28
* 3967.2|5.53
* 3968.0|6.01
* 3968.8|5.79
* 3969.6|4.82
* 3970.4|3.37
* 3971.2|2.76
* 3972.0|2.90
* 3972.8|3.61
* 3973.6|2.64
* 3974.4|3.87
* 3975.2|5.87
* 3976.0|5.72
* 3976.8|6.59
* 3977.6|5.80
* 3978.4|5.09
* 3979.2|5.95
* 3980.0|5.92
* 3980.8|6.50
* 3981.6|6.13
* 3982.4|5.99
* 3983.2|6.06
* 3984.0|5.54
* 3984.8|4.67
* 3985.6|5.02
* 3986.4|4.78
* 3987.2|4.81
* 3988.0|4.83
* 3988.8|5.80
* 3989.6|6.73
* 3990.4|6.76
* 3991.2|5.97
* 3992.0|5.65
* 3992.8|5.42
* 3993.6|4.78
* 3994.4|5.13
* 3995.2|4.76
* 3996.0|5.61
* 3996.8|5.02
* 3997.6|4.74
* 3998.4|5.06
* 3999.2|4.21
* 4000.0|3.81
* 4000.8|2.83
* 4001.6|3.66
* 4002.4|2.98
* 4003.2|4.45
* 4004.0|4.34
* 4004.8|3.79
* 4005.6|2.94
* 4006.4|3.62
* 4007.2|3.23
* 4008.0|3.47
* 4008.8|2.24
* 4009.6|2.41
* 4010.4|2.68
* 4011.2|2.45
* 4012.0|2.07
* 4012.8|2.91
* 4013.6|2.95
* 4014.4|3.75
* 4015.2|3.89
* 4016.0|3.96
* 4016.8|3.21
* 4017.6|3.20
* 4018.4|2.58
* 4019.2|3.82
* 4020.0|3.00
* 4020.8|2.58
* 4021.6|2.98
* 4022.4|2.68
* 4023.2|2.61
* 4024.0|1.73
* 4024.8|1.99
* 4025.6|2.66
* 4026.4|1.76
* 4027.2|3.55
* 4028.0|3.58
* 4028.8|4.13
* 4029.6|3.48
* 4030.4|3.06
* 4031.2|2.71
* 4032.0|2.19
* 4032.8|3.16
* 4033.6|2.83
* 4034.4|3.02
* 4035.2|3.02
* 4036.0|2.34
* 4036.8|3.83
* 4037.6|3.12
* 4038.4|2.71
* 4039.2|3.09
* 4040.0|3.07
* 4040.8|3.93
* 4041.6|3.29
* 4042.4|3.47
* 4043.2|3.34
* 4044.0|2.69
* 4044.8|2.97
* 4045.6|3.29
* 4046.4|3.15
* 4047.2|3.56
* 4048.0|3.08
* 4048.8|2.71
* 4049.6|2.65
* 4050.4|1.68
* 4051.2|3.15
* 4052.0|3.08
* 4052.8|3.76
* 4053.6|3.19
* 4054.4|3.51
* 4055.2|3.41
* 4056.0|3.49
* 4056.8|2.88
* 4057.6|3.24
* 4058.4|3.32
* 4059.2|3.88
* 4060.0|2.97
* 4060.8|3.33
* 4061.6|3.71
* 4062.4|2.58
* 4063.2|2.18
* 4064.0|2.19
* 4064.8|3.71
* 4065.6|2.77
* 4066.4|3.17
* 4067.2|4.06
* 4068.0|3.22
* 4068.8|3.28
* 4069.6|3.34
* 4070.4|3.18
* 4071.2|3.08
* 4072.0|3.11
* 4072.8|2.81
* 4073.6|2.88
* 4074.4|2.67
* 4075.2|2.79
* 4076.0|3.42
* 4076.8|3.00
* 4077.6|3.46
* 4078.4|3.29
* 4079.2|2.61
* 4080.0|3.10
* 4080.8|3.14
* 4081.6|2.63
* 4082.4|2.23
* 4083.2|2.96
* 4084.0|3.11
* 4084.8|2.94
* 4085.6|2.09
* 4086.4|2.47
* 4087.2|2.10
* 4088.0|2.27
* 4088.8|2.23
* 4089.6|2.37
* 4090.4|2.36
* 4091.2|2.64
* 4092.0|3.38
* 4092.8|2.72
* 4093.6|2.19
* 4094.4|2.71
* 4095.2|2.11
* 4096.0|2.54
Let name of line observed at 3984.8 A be Lyman alpha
